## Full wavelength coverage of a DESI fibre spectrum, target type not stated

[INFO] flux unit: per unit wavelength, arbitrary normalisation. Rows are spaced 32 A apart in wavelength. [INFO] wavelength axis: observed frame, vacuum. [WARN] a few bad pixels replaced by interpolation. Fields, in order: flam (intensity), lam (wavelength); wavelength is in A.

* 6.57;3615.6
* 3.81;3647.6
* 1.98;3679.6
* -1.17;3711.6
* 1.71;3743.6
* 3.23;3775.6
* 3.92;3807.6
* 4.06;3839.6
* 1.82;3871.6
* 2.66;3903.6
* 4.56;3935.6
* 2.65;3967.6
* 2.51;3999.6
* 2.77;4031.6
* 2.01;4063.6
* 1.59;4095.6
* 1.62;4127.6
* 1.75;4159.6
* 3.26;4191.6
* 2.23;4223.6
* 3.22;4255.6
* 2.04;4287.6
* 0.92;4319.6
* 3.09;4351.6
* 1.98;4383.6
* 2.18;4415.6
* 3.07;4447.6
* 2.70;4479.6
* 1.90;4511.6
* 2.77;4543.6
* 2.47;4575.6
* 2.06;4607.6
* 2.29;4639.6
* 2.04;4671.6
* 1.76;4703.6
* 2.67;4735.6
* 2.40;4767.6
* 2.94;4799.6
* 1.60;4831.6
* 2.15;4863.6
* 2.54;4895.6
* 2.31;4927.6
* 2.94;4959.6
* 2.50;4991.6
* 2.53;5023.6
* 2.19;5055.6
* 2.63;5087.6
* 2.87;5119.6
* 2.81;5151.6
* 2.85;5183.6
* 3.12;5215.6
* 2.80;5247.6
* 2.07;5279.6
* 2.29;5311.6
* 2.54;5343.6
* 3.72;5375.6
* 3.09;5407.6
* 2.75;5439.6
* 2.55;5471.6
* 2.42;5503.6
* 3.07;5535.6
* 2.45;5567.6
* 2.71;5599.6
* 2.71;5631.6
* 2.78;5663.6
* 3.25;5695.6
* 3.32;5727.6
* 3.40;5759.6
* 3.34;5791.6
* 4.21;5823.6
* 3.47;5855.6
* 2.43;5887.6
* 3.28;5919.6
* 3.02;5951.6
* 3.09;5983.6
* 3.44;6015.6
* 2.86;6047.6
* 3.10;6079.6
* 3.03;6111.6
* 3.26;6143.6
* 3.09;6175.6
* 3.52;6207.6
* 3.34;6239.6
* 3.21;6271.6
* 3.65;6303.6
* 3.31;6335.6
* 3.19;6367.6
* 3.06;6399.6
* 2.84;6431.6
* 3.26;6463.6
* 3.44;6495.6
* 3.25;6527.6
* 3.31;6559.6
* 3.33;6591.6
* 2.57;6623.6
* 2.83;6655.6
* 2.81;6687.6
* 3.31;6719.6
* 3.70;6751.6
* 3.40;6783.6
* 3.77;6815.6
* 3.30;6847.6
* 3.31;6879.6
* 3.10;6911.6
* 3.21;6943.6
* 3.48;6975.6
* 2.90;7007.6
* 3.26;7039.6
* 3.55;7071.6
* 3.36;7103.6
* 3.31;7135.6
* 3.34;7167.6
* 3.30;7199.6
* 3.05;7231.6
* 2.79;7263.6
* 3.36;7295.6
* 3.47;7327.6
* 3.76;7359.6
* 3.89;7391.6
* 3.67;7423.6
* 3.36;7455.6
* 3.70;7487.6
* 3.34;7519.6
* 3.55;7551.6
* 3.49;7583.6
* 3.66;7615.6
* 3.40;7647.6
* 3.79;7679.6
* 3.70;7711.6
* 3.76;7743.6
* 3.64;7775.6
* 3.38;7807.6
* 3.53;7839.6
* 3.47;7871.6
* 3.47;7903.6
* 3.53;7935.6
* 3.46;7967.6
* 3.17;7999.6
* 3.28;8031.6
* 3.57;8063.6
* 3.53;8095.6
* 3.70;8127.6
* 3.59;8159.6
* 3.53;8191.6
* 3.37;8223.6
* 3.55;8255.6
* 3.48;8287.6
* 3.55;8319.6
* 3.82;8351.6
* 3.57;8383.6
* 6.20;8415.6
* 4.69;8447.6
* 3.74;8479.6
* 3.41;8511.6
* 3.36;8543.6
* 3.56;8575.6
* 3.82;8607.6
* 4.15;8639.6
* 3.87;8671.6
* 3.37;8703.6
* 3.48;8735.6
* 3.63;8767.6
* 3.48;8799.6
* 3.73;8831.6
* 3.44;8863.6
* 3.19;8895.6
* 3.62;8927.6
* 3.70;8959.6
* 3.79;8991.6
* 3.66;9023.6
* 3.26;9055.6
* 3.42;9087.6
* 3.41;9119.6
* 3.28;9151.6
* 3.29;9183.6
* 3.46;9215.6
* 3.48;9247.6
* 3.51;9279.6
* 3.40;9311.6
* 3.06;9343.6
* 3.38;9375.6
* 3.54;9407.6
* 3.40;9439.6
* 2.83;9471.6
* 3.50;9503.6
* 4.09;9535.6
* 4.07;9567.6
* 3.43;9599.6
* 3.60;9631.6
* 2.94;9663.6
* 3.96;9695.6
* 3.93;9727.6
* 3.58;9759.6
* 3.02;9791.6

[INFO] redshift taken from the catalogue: 0.283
